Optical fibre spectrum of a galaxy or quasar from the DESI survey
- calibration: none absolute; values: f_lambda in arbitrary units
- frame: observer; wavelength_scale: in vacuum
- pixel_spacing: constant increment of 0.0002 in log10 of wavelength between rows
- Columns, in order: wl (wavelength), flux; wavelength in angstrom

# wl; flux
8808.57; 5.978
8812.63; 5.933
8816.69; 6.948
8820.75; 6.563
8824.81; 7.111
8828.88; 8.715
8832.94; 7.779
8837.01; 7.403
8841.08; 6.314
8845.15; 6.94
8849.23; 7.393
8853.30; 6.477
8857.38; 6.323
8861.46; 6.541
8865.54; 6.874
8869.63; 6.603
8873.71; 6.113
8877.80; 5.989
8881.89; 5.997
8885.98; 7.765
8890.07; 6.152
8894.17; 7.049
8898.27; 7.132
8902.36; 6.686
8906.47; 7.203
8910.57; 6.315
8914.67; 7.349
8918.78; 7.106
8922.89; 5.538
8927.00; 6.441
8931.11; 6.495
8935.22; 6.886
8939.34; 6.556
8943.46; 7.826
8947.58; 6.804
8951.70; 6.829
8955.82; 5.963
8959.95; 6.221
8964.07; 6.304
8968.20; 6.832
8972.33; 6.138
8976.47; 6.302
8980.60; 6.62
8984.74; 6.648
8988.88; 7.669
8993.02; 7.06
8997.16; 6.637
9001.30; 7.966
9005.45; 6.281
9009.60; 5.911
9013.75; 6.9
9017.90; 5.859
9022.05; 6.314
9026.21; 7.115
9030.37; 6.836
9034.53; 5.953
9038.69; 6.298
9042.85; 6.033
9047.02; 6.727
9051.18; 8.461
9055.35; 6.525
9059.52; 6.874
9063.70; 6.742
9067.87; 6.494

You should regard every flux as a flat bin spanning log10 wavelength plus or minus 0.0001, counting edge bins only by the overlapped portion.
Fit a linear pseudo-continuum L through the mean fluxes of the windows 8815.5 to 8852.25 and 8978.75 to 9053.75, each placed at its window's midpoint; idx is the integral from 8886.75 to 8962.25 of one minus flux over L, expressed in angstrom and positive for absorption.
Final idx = 2.9 angstrom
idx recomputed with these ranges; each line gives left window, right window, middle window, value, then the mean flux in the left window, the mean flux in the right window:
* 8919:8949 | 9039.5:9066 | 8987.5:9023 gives 0.3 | 6.67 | 6.86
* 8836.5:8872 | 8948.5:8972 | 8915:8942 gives -0.3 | 6.73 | 6.43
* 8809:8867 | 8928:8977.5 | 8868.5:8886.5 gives 1.1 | 6.93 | 6.6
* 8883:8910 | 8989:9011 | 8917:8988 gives 3.3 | 6.93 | 6.88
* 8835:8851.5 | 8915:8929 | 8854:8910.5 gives 0.9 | 7.01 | 6.48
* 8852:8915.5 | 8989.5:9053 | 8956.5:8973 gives 0.8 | 6.65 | 6.71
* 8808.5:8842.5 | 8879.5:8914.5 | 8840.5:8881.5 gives 2.3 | 7.04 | 6.81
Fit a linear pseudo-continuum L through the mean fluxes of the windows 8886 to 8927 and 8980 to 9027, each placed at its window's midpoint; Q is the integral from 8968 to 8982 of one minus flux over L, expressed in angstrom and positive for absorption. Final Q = 0.7 angstrom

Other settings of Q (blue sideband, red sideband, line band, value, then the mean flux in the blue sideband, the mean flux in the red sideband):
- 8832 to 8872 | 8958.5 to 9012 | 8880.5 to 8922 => -0.5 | 6.83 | 6.67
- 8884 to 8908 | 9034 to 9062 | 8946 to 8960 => 0.9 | 6.99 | 6.74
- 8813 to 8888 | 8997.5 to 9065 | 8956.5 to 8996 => 0.6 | 6.86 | 6.67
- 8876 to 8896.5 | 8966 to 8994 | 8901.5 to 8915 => -0.4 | 6.6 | 6.74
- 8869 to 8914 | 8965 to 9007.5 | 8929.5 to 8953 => -0.6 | 6.66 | 6.8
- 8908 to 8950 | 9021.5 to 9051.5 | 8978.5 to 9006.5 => -1.4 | 6.74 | 6.64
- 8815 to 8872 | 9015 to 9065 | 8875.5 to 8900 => 0.9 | 6.99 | 6.65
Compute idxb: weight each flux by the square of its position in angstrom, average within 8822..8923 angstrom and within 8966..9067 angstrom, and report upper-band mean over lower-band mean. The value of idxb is 1.01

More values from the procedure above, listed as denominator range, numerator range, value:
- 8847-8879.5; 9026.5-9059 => 1.07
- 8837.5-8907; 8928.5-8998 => 1.02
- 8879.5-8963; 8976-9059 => 1.02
